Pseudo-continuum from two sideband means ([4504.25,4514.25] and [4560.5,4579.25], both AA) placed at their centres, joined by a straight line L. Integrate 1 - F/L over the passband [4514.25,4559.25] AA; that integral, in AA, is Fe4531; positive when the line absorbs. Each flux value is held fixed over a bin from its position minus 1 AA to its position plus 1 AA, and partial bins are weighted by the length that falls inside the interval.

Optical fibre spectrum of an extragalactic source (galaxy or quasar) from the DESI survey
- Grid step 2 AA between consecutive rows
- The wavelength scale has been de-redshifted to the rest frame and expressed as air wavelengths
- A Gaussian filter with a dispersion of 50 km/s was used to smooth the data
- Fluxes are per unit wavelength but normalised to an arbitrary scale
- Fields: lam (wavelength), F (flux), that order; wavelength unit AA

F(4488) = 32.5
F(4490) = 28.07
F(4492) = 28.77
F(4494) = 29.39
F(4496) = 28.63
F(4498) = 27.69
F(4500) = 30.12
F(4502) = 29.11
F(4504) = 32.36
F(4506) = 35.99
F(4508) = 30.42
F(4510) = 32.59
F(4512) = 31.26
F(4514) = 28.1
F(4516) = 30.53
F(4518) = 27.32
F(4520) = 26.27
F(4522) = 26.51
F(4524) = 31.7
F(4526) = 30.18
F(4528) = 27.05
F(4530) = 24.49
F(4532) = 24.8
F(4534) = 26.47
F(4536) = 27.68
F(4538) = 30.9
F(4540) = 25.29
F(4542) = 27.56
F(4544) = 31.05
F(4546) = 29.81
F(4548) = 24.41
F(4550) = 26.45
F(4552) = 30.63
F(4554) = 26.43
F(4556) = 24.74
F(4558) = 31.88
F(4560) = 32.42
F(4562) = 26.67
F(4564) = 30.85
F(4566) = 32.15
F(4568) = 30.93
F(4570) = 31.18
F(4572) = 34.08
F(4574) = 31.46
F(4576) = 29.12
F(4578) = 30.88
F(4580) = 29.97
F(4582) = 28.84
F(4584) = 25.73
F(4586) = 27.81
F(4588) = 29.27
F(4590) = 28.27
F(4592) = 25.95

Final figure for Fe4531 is 5.2 AA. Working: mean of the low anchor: 32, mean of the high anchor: 30.8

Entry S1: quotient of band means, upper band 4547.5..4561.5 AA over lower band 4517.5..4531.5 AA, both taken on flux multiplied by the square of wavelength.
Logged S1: 1.0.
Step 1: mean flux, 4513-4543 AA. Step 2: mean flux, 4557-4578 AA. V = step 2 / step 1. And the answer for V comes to 1.12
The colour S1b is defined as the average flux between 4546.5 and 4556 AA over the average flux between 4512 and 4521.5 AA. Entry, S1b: 0.9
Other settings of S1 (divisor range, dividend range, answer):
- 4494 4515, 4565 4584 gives 1.04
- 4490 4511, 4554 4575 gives 1.03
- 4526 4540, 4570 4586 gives 1.13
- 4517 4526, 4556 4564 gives 1.07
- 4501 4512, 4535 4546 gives 0.91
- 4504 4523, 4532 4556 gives 0.93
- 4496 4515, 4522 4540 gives 0.91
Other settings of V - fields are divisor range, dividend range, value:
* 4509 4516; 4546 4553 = 0.90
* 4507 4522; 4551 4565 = 0.99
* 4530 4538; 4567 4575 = 1.20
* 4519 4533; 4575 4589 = 1.06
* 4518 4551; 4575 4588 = 1.04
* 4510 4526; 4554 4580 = 1.04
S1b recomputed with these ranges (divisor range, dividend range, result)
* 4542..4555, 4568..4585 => 1.08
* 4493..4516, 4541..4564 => 0.93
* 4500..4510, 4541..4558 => 0.88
